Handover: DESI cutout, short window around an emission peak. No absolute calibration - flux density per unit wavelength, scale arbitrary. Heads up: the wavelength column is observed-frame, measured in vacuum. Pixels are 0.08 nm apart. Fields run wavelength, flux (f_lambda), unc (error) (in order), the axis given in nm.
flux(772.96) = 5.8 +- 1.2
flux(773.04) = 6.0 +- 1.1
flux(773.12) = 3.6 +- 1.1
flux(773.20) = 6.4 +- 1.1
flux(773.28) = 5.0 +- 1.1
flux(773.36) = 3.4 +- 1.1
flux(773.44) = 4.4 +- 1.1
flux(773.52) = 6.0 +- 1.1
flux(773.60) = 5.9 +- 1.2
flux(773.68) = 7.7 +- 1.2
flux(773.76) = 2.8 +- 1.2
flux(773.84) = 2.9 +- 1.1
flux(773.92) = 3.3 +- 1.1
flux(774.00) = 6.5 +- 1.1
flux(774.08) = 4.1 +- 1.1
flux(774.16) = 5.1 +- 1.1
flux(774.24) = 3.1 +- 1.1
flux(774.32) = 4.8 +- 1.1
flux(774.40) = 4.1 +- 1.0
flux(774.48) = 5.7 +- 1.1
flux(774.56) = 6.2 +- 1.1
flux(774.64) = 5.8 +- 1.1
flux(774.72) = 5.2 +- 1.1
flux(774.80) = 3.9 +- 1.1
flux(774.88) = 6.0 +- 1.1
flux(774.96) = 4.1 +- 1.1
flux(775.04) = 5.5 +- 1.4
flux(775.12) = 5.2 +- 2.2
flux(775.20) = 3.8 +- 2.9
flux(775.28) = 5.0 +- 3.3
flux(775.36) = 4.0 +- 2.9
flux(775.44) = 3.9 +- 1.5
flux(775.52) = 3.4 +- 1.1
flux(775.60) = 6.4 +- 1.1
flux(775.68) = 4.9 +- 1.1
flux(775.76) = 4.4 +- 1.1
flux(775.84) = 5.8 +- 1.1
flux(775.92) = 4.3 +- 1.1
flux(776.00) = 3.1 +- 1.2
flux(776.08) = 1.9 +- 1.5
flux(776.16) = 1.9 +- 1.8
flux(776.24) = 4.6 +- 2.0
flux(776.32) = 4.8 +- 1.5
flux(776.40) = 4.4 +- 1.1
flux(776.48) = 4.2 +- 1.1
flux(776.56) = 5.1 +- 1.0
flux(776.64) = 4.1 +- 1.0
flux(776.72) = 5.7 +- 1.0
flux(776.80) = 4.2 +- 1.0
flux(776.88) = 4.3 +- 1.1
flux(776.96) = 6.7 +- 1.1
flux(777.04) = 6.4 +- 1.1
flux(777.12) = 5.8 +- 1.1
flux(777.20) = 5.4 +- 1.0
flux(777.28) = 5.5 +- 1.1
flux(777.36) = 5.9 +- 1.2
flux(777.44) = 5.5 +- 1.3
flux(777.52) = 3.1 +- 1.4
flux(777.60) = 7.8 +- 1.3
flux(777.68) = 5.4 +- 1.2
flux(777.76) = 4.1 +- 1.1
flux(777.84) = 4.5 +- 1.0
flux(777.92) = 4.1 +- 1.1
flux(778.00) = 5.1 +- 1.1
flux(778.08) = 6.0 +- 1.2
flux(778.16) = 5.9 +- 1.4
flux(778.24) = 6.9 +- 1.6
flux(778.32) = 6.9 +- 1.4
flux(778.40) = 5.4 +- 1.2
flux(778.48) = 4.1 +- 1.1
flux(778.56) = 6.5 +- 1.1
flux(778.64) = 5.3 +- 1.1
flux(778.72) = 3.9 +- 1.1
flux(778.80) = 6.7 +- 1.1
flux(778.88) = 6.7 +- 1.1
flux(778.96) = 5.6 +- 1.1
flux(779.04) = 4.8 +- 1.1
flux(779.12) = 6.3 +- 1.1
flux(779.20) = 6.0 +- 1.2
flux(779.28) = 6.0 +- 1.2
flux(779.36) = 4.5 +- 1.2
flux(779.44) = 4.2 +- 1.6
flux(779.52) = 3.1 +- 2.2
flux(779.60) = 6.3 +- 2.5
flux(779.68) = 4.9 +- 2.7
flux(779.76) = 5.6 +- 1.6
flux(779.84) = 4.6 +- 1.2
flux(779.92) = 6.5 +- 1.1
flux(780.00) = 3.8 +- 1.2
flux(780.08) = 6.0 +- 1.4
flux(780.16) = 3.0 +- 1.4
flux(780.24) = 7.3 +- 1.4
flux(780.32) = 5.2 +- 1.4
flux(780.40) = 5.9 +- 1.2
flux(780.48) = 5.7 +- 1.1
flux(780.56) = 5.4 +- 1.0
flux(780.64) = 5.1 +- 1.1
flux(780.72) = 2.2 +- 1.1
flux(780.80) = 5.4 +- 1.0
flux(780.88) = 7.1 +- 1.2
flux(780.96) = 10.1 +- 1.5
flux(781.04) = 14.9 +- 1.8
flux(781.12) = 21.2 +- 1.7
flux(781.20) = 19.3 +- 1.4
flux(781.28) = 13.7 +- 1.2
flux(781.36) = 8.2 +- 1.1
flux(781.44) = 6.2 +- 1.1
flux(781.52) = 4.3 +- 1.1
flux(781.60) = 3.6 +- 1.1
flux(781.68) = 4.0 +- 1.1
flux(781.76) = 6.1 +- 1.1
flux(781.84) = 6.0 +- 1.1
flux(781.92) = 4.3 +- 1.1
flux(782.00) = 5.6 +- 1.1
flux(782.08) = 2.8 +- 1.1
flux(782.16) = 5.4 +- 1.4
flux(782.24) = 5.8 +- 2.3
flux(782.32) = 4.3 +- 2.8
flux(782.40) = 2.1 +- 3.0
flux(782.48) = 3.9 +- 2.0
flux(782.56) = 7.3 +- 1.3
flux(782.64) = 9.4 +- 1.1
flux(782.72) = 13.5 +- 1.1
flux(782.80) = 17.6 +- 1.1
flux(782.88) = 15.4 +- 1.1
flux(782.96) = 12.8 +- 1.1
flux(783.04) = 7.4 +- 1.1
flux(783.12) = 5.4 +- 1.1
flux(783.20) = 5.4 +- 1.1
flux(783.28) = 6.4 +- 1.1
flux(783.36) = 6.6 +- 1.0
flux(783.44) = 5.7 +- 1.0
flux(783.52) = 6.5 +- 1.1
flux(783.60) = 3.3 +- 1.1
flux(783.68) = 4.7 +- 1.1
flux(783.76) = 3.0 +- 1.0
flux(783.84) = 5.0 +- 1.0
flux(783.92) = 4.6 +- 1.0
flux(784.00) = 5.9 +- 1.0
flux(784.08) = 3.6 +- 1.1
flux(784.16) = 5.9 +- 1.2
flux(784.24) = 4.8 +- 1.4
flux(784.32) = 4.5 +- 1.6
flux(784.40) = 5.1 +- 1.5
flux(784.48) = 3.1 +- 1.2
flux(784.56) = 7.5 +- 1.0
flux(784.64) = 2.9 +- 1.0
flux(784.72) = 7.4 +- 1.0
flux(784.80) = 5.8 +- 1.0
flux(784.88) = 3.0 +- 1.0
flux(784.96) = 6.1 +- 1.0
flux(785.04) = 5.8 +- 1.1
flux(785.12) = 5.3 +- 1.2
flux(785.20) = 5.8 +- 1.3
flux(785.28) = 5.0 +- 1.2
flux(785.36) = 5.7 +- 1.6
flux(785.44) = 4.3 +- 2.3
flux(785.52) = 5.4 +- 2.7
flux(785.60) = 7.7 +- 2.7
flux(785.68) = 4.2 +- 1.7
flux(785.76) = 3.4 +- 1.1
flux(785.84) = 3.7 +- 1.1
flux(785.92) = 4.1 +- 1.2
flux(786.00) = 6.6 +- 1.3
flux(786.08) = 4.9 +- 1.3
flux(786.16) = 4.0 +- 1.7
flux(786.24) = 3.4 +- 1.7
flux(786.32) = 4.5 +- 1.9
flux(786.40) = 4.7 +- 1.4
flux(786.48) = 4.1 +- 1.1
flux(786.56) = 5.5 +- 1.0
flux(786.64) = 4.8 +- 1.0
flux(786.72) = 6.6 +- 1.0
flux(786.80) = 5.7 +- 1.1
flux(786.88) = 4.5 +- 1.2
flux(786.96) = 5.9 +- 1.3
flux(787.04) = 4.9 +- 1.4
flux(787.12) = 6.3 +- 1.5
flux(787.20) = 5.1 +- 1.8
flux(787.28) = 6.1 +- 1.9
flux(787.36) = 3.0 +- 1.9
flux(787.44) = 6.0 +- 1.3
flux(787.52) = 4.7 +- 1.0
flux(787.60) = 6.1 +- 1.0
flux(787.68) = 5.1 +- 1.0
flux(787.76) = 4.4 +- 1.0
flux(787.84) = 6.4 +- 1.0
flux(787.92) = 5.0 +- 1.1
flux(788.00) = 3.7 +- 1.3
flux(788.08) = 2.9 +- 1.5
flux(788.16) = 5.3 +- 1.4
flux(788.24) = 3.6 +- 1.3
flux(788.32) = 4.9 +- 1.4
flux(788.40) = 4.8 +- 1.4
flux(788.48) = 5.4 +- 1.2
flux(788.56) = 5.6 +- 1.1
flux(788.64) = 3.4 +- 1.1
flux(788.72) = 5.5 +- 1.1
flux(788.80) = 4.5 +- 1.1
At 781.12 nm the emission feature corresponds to [S II] 6716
